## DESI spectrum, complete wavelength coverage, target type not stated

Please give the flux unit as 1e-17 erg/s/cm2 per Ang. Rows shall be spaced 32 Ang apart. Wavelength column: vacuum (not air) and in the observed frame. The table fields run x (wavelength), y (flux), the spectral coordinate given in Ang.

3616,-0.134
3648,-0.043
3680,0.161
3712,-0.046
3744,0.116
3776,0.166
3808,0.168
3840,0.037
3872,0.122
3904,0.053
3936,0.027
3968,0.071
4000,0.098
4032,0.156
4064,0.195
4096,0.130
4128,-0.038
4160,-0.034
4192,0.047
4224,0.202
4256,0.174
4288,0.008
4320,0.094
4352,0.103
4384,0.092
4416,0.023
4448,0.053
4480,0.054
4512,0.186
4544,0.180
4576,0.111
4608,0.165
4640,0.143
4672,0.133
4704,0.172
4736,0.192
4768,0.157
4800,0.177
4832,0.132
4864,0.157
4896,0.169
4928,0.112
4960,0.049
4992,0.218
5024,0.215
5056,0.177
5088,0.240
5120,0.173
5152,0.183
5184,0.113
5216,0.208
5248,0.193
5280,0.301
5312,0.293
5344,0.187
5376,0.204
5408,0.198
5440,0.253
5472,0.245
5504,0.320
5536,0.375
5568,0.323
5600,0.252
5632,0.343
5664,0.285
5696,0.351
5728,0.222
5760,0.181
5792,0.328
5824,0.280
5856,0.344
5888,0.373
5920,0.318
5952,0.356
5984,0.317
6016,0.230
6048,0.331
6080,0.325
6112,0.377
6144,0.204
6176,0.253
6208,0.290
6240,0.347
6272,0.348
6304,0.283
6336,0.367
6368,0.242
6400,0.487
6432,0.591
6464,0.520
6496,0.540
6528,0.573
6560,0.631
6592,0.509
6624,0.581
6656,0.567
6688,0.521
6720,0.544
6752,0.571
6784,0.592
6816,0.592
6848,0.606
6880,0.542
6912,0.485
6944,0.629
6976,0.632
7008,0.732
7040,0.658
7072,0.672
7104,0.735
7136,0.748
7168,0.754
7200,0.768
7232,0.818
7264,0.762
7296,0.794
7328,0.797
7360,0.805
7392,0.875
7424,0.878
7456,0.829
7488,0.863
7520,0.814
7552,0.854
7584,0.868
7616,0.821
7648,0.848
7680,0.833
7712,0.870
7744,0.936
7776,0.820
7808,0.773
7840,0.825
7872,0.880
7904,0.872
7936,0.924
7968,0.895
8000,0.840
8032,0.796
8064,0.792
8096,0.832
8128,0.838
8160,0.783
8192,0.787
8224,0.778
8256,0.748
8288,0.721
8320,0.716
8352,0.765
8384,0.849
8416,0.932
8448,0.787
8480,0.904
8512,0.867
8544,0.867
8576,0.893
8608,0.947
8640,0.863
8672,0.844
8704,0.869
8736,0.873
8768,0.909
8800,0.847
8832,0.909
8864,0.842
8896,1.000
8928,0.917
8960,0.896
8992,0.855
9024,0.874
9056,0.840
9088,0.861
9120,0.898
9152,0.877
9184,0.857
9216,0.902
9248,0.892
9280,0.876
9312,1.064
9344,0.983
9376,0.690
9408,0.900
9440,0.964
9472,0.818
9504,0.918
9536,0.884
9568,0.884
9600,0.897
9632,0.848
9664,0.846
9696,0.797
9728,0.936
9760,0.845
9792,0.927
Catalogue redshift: 0.60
